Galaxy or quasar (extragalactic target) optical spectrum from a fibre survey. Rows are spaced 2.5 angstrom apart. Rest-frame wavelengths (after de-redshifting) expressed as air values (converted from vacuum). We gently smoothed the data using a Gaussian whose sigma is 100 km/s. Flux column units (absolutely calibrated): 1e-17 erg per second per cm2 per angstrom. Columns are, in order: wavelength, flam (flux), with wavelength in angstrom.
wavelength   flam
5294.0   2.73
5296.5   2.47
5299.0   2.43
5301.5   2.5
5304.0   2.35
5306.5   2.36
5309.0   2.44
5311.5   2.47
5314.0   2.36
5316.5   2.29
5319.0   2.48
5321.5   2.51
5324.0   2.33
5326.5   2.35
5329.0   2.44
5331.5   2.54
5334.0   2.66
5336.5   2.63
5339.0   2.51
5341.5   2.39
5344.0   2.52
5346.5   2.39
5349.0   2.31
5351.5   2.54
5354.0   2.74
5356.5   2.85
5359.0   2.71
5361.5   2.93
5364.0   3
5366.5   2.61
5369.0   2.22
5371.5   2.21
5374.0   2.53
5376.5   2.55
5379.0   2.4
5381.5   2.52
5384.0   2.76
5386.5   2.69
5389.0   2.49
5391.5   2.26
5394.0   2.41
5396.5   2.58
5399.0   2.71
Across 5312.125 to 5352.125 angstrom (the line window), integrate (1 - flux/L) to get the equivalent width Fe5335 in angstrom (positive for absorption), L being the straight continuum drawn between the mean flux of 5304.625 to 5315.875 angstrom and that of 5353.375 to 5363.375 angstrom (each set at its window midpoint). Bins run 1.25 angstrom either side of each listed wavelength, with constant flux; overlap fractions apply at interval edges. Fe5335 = 2.1 angstrom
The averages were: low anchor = 2.4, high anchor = 2.82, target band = 2.45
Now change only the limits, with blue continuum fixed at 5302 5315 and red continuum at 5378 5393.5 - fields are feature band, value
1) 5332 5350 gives -0.31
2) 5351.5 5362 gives -1.24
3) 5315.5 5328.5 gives 0.14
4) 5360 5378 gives -0.63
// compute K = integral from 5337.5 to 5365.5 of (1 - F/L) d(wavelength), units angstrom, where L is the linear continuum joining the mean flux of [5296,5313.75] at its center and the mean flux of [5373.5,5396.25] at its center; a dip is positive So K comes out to -1.7 angstrom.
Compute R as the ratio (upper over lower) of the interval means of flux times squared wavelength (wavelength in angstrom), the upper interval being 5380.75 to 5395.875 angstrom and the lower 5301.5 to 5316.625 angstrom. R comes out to 1.09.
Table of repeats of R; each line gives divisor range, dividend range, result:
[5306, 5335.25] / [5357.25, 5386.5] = 1.08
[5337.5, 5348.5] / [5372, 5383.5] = 1.03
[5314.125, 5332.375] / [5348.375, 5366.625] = 1.15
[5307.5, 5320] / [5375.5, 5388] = 1.10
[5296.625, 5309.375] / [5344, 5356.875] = 1.07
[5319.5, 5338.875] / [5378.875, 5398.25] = 1.03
